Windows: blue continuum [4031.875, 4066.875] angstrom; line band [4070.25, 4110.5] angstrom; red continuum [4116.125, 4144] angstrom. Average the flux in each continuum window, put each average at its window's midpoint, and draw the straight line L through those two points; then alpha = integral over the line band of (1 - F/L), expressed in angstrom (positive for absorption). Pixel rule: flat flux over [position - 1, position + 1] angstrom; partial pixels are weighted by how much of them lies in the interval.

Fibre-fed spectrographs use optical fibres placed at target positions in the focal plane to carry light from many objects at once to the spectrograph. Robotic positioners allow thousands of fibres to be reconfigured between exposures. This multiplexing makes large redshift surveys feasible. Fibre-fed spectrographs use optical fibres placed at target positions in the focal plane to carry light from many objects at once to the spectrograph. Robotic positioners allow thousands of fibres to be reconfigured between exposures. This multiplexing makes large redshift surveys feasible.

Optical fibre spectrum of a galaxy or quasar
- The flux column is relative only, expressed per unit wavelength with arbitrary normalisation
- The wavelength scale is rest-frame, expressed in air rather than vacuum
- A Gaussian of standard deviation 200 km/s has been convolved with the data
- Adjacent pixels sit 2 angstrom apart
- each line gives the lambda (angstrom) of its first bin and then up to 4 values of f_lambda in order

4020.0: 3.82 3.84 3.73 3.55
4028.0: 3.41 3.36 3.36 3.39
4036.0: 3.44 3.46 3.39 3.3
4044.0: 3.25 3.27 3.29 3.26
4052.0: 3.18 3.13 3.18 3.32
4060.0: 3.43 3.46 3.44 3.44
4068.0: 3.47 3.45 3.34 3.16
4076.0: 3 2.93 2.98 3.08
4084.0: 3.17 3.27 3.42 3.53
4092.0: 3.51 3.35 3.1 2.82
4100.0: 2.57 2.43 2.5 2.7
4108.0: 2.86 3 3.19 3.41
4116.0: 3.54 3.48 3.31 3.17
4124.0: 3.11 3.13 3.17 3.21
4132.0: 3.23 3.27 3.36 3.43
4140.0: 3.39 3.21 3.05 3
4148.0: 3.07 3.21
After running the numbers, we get 3.1 angstrom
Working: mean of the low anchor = 3.33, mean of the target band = 3.04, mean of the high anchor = 3.27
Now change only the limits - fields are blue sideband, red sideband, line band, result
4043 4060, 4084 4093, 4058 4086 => 0.6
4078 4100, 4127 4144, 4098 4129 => 1.9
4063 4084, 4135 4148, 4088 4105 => 1.2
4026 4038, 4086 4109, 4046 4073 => -0.8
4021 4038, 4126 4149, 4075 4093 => 0.8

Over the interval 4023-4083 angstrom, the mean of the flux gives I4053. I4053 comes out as 3.31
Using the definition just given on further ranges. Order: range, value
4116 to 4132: 3.25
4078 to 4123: 3.1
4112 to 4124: 3.34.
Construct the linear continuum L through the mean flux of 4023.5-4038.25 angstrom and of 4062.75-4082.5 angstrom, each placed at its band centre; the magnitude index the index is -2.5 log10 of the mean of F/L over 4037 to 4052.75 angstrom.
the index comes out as 0.03 mag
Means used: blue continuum 3.45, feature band 3.3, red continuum 3.24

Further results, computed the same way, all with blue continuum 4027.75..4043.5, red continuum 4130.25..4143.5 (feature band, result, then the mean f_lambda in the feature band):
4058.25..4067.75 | -0.02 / 3.44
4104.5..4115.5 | 0.10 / 3.03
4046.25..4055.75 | 0.05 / 3.22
